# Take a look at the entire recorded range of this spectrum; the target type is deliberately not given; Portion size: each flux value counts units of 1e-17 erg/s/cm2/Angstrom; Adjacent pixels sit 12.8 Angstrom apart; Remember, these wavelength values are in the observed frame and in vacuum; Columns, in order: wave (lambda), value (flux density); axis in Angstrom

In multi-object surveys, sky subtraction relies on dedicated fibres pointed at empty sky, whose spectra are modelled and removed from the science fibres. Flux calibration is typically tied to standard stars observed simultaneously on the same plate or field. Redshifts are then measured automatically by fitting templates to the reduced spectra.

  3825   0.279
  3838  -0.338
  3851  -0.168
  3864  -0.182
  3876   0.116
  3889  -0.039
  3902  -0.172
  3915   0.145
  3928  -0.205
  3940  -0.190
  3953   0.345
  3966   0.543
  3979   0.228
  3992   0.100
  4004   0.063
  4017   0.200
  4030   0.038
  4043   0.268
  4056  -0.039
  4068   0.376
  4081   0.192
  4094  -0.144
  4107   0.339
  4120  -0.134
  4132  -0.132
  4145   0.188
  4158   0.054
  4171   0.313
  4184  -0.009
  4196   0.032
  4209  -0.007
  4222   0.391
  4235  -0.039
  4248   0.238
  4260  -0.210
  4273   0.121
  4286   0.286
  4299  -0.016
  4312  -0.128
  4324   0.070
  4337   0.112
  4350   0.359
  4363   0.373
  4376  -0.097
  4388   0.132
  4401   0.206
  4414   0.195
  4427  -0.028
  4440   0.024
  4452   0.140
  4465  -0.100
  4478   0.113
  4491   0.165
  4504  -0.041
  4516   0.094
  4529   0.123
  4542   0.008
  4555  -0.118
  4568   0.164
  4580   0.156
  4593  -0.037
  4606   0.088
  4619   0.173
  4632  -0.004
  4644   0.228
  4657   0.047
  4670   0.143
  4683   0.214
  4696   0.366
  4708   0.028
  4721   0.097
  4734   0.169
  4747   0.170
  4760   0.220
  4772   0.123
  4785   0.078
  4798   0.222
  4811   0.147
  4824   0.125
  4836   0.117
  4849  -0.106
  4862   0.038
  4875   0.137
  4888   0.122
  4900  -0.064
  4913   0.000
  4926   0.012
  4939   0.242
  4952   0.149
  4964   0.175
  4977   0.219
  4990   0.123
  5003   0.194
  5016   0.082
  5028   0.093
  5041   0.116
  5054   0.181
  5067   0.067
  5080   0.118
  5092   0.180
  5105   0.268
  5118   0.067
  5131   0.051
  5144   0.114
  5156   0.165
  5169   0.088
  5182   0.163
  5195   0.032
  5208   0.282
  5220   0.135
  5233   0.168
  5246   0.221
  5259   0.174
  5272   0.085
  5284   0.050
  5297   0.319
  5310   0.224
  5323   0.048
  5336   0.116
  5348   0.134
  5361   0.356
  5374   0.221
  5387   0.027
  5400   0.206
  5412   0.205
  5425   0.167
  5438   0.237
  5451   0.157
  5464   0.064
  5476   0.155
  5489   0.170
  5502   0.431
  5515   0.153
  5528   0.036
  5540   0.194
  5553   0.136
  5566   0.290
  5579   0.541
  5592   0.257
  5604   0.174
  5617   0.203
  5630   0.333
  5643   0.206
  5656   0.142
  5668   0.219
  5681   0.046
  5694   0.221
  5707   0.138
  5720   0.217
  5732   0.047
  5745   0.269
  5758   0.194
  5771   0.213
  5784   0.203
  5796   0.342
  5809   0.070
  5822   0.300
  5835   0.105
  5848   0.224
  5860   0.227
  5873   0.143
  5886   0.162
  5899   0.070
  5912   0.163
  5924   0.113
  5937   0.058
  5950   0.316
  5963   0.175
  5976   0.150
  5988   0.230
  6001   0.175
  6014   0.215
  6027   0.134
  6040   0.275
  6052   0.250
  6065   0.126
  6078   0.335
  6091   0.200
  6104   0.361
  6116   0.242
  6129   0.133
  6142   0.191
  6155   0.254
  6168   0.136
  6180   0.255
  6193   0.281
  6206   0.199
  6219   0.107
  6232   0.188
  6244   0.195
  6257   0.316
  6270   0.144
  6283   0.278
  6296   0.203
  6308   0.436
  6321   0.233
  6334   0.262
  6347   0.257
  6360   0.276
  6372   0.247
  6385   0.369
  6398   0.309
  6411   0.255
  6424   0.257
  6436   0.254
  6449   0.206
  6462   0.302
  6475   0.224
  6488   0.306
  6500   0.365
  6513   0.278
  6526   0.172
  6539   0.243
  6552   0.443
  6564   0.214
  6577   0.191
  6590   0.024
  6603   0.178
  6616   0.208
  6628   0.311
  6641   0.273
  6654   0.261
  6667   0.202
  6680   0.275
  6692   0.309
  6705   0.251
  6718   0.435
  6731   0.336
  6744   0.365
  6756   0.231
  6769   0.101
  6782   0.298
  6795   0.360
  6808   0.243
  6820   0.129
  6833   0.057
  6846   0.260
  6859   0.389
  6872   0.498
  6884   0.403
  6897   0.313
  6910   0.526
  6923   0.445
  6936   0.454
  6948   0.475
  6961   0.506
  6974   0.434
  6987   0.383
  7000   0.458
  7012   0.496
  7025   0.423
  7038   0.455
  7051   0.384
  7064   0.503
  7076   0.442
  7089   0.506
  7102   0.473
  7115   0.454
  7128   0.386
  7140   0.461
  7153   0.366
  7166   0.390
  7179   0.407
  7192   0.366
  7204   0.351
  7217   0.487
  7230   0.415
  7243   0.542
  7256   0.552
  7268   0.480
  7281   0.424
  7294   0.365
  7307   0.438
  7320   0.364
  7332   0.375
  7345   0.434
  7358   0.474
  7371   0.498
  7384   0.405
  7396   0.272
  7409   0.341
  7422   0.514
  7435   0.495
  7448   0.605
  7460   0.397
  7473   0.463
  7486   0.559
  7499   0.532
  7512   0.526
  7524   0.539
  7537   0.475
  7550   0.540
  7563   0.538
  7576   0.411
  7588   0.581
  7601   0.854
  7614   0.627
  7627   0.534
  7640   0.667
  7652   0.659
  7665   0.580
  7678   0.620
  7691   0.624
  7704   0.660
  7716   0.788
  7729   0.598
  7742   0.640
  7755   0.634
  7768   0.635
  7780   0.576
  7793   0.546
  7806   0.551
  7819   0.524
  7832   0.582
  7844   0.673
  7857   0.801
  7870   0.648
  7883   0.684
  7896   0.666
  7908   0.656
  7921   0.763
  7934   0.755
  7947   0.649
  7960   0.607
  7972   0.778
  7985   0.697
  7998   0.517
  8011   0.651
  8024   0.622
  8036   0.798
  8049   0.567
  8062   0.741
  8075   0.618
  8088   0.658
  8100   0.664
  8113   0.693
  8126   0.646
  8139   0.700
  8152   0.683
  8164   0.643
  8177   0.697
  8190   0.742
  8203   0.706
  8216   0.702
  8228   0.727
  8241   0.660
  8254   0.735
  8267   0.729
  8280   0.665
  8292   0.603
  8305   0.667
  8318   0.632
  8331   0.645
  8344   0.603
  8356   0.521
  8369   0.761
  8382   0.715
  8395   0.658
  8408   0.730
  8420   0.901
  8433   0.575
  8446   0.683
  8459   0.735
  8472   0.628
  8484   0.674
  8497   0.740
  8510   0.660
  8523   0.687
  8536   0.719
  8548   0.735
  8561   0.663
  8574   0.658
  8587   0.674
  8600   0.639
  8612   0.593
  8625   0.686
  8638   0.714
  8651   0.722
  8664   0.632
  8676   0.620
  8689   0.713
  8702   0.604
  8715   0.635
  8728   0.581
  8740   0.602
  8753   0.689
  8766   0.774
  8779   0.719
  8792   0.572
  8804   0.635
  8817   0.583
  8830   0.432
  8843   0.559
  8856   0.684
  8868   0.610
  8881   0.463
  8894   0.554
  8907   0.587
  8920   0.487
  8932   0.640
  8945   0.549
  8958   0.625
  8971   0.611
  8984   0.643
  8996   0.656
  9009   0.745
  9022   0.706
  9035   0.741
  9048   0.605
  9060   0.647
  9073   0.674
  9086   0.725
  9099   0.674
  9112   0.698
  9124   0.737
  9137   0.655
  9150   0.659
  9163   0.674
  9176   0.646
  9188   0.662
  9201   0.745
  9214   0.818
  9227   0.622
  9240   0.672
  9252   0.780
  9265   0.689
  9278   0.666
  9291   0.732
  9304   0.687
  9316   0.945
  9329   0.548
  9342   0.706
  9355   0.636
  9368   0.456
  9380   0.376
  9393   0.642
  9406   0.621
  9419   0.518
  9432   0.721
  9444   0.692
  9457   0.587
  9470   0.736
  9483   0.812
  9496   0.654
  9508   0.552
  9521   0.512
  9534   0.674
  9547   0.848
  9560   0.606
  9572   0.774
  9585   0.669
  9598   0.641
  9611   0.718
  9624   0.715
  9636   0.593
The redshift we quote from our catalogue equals 0.719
